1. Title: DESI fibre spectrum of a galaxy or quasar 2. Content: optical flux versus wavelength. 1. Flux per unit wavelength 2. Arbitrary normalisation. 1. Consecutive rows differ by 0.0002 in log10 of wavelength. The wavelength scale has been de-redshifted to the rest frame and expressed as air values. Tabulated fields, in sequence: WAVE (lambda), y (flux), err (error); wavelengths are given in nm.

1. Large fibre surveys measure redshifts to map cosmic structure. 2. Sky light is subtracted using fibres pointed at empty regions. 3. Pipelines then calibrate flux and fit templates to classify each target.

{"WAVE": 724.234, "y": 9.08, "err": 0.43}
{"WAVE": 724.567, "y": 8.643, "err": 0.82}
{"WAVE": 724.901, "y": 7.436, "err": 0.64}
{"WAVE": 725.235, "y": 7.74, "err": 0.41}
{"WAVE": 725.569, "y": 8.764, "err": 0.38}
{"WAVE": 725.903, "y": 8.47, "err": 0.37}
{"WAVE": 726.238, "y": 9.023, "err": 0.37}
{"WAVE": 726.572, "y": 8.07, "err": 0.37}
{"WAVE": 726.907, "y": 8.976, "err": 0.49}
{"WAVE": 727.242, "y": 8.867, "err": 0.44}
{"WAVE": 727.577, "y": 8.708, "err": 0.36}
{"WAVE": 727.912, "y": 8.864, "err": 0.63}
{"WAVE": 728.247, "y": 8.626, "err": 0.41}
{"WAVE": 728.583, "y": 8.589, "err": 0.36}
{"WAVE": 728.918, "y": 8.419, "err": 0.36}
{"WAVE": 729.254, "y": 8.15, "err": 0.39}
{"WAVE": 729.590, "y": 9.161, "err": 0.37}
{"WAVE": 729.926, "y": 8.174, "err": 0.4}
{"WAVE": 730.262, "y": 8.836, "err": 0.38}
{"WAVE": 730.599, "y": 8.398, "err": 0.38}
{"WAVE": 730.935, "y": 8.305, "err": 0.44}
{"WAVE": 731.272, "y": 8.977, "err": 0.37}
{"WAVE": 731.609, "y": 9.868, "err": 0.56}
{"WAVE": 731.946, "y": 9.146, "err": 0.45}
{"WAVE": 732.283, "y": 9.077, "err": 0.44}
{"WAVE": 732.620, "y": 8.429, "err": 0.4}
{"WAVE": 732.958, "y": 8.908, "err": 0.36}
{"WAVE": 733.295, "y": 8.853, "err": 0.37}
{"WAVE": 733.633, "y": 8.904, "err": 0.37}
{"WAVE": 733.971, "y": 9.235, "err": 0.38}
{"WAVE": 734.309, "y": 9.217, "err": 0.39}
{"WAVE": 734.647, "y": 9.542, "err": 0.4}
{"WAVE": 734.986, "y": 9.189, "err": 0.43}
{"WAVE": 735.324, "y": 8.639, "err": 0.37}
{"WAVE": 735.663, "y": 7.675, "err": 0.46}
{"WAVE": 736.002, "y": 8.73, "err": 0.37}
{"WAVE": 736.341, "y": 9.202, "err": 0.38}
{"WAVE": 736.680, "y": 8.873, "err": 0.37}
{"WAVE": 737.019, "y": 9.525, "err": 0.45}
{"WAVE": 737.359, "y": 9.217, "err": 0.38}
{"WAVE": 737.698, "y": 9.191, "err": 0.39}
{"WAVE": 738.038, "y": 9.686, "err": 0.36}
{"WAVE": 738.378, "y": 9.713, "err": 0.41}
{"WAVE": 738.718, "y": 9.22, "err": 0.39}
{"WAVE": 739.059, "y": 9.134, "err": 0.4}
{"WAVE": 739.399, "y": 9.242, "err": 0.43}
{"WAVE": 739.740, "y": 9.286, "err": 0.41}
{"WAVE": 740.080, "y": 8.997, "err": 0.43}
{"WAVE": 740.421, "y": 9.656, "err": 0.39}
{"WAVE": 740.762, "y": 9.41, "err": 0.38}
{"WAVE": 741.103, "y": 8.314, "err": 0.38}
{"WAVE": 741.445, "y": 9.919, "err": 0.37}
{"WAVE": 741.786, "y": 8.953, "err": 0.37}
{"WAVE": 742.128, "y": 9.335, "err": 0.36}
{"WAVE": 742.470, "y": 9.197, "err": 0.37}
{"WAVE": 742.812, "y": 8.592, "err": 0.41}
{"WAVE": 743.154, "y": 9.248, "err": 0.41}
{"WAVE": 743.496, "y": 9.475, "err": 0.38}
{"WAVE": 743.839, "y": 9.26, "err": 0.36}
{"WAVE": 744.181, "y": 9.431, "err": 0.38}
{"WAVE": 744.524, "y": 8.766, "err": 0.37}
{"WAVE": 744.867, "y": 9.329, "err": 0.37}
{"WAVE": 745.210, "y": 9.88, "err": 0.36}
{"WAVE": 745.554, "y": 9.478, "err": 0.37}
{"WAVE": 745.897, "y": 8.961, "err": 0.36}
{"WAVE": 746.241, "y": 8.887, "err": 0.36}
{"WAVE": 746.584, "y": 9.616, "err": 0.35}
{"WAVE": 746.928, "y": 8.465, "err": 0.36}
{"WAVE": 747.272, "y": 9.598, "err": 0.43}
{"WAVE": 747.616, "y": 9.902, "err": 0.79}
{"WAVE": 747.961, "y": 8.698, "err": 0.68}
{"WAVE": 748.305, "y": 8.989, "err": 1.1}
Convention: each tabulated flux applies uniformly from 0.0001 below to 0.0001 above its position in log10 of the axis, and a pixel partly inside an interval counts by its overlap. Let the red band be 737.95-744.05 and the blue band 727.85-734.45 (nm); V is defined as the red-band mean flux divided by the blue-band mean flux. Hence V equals 1.05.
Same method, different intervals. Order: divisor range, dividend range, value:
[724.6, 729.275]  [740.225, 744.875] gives 1.08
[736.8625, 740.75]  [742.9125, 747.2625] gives 0.99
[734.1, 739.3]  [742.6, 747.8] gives 1.02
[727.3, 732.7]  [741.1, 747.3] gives 1.05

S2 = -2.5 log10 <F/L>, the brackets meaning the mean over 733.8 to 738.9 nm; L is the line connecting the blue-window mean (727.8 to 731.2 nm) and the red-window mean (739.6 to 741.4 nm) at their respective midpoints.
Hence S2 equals -0.02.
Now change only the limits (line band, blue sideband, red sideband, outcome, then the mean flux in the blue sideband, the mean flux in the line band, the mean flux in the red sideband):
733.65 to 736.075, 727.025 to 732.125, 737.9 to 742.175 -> 0.015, 8.74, 8.9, 9.29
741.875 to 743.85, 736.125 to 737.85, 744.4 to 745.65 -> 0.019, 9.19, 9.17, 9.37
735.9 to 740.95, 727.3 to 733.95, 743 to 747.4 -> -0.029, 8.77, 9.28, 9.26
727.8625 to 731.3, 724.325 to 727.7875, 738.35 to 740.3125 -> 0.016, 8.49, 8.57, 9.25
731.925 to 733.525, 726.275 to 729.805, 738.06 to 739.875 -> 0.011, 8.65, 8.86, 9.35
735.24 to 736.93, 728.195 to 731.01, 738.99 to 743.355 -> 0.028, 8.52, 8.67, 9.18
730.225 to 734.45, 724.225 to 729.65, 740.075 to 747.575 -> -0.022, 8.54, 8.94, 9.23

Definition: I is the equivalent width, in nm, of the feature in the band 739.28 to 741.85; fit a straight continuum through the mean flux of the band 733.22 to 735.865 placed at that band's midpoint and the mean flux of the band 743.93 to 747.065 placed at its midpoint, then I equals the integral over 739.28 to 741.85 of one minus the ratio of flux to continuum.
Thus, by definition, -0.045 nm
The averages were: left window 8.9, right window 9.21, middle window 9.23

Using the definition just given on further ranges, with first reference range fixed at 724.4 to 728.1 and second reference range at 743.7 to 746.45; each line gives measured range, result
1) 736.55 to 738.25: -0.07 nm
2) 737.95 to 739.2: -0.06 nm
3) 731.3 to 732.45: -0.08 nm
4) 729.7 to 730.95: 0.03 nm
